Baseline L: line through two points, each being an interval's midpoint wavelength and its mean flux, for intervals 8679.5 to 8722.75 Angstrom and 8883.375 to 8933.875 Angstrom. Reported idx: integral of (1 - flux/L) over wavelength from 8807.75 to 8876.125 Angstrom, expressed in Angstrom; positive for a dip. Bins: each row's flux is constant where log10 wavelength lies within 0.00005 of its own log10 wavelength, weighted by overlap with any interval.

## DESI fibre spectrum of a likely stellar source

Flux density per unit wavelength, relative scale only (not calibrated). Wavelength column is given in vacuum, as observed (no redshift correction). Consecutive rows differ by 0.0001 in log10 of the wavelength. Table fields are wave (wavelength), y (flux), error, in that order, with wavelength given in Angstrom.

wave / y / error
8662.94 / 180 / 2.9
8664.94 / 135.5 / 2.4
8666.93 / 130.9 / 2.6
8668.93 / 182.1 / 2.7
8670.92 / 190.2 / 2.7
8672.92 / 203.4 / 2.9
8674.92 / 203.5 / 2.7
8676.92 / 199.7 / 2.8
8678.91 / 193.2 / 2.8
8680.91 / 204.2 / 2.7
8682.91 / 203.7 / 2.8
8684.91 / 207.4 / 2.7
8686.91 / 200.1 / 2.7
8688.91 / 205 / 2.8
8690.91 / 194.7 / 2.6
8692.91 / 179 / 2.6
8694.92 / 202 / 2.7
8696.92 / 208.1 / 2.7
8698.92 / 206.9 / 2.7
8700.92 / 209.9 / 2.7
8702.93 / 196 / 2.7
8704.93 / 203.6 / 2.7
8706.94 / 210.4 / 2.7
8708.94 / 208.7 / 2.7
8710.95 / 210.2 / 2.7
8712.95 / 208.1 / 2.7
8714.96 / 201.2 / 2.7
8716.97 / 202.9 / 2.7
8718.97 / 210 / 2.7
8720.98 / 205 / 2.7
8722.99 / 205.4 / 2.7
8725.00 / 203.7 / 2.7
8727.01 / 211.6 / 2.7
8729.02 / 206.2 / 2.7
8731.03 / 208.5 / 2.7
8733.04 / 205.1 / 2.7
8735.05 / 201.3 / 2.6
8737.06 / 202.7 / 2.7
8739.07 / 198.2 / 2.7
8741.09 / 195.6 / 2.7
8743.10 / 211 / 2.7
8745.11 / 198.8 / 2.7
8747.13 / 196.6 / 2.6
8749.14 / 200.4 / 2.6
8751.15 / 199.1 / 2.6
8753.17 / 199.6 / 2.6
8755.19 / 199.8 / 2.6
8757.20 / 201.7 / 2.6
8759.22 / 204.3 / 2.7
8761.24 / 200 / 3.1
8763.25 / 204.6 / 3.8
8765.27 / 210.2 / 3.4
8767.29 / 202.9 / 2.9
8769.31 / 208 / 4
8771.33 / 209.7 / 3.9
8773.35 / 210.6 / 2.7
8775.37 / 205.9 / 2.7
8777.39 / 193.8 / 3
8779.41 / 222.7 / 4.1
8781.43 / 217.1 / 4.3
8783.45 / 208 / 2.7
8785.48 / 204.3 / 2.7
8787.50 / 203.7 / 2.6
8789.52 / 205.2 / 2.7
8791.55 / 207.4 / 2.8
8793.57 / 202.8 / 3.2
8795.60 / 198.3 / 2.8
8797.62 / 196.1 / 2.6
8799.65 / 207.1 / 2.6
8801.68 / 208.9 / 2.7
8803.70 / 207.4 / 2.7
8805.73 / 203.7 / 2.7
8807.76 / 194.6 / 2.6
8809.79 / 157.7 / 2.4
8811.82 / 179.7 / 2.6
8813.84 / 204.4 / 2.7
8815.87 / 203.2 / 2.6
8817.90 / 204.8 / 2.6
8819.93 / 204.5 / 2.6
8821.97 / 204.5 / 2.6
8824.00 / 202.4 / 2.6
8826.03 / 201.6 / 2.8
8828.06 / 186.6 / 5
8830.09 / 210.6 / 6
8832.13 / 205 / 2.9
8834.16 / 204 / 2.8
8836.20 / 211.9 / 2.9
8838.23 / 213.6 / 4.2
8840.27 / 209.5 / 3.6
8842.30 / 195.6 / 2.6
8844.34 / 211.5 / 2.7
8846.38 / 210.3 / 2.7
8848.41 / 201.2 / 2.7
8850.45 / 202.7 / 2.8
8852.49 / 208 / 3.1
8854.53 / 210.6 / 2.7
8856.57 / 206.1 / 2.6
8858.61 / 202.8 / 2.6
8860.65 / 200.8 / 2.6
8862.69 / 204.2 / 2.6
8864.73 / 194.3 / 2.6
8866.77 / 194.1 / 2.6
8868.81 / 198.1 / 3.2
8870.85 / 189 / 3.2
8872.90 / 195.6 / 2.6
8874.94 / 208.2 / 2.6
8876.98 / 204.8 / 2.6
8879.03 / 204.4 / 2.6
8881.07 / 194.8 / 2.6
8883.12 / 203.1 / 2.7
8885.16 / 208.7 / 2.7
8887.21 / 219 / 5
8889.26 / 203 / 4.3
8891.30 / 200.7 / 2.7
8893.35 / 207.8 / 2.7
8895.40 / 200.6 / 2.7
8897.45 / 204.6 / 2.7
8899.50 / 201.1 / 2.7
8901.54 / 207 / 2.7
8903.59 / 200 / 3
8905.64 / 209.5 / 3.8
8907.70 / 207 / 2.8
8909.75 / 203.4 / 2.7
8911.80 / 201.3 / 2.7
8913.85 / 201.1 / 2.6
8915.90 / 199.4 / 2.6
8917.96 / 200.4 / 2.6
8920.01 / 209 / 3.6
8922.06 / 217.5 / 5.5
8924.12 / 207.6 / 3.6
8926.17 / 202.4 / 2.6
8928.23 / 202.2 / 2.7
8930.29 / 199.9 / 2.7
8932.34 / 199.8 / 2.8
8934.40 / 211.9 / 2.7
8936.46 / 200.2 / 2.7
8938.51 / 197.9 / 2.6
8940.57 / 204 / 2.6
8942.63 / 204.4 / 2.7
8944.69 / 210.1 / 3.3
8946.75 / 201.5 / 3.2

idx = 1.12 Angstrom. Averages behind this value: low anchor 204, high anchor 205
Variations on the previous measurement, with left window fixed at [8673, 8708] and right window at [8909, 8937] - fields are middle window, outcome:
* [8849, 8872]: 0.28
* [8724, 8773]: -0.28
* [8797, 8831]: 0.71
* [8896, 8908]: -0.04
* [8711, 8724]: -0.25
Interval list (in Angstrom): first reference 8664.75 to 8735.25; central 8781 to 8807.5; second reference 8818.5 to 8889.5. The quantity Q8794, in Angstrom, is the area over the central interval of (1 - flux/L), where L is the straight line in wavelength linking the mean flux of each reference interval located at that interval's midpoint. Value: -0.4 Angstrom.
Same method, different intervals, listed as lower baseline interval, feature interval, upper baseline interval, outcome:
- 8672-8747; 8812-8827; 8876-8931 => 0.1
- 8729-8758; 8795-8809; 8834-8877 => 0.1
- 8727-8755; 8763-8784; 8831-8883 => -0.7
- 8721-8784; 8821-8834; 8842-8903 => 0.1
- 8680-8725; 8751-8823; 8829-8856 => 1.1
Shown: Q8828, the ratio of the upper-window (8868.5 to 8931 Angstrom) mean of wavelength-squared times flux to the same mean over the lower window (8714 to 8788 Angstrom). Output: 1.0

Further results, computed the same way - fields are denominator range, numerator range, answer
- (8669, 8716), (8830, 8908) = 1.05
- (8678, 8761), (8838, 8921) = 1.04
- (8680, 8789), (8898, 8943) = 1.04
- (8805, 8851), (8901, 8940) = 1.04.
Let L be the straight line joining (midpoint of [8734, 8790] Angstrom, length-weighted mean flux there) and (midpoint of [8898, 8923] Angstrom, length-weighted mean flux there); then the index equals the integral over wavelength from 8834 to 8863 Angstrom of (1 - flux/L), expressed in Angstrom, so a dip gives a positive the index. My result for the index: -0.3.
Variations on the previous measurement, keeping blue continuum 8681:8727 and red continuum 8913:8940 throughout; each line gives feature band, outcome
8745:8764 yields 0.31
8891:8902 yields 0.01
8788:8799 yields 0.09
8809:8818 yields 0.65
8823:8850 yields -0.13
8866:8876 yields 0.33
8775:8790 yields -0.29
